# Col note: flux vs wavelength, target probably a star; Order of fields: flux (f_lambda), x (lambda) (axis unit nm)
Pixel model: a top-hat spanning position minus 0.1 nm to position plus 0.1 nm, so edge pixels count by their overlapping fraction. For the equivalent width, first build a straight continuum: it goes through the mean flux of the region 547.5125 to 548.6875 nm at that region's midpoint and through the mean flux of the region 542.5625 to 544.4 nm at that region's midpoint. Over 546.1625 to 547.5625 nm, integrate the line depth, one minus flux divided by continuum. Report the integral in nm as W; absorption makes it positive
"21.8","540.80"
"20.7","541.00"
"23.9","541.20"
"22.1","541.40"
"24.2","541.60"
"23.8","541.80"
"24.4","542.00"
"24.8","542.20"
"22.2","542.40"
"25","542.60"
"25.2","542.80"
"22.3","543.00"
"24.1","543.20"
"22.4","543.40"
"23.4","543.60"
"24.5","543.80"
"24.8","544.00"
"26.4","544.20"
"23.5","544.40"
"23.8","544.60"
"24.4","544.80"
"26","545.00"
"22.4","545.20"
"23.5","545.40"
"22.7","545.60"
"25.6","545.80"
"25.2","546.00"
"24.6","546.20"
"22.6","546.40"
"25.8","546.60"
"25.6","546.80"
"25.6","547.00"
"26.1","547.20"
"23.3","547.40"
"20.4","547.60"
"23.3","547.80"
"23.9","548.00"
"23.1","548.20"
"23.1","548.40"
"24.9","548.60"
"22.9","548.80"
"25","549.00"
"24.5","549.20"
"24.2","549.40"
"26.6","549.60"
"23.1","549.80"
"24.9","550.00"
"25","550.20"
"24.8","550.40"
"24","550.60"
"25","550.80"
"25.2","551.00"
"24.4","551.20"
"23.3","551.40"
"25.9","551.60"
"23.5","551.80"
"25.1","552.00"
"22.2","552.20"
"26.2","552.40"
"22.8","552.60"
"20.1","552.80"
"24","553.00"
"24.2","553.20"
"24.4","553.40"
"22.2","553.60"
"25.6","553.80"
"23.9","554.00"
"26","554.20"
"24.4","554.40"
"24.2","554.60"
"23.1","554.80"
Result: -0.07 nm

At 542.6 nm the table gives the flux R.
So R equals 25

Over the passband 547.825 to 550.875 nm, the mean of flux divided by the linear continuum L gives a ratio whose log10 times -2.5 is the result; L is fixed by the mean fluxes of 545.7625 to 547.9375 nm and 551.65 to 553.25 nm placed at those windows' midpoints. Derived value -0.01 mag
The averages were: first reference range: 24.3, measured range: 24.3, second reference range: 23.6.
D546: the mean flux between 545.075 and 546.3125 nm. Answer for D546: 24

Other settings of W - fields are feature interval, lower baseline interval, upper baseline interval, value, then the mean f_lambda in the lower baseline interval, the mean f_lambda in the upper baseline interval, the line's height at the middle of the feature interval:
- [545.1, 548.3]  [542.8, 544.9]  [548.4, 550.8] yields 0.036 nm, 24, 24.5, 24.3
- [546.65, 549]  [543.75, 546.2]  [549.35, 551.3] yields 0.062 nm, 24.4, 24.7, 24.6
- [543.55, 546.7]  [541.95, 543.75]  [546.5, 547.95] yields -0.040 nm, 23.8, 24.3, 24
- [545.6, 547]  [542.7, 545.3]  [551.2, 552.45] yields -0.037 nm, 24.1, 24.3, 24.2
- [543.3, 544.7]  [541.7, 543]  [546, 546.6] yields 0.002 nm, 24.1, 24.2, 24.1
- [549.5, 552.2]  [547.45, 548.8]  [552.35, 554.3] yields -0.123 nm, 23.1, 23.9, 23.5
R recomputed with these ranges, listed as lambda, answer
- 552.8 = 20.1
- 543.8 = 24.5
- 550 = 24.9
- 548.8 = 22.9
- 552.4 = 26.2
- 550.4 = 24.8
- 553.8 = 25.6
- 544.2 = 26.4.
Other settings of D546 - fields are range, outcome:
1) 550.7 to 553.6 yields 24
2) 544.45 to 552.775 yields 24.2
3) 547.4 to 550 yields 23.8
